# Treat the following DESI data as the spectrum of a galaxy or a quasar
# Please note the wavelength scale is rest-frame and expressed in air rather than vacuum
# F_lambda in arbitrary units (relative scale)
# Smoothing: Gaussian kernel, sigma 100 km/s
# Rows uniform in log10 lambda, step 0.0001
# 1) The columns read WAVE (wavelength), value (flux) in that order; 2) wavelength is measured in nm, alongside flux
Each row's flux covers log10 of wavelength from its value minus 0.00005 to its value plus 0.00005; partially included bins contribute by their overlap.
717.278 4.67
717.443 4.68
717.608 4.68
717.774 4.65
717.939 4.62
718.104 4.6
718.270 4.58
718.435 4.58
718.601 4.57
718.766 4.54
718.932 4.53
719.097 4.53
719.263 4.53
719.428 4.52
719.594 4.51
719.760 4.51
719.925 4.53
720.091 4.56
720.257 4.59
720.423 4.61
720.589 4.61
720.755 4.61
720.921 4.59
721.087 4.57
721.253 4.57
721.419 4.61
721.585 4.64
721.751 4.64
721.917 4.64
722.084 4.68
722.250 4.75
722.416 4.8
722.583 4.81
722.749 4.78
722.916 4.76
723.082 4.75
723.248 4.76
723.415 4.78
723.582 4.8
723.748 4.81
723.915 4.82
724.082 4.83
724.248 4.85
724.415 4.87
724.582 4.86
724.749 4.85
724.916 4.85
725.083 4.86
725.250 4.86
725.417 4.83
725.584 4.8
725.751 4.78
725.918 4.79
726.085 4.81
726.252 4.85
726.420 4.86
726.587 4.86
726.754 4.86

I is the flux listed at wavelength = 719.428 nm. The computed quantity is 4.52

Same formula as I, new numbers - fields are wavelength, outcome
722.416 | 4.8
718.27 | 4.58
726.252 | 4.85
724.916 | 4.85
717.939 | 4.62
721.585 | 4.64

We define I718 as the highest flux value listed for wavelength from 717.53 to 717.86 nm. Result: 4.68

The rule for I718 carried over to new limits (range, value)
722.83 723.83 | 4.81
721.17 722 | 4.64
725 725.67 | 4.86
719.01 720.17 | 4.56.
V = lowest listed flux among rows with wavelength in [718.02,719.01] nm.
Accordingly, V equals 4.53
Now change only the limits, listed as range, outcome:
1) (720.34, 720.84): 4.61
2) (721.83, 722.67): 4.64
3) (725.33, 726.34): 4.78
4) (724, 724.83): 4.83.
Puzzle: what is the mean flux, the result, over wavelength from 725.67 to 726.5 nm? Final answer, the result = 4.82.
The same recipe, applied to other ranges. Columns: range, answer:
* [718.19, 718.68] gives 4.58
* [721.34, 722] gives 4.64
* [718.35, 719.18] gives 4.55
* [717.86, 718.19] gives 4.61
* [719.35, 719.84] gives 4.51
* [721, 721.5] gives 4.58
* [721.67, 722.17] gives 4.65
